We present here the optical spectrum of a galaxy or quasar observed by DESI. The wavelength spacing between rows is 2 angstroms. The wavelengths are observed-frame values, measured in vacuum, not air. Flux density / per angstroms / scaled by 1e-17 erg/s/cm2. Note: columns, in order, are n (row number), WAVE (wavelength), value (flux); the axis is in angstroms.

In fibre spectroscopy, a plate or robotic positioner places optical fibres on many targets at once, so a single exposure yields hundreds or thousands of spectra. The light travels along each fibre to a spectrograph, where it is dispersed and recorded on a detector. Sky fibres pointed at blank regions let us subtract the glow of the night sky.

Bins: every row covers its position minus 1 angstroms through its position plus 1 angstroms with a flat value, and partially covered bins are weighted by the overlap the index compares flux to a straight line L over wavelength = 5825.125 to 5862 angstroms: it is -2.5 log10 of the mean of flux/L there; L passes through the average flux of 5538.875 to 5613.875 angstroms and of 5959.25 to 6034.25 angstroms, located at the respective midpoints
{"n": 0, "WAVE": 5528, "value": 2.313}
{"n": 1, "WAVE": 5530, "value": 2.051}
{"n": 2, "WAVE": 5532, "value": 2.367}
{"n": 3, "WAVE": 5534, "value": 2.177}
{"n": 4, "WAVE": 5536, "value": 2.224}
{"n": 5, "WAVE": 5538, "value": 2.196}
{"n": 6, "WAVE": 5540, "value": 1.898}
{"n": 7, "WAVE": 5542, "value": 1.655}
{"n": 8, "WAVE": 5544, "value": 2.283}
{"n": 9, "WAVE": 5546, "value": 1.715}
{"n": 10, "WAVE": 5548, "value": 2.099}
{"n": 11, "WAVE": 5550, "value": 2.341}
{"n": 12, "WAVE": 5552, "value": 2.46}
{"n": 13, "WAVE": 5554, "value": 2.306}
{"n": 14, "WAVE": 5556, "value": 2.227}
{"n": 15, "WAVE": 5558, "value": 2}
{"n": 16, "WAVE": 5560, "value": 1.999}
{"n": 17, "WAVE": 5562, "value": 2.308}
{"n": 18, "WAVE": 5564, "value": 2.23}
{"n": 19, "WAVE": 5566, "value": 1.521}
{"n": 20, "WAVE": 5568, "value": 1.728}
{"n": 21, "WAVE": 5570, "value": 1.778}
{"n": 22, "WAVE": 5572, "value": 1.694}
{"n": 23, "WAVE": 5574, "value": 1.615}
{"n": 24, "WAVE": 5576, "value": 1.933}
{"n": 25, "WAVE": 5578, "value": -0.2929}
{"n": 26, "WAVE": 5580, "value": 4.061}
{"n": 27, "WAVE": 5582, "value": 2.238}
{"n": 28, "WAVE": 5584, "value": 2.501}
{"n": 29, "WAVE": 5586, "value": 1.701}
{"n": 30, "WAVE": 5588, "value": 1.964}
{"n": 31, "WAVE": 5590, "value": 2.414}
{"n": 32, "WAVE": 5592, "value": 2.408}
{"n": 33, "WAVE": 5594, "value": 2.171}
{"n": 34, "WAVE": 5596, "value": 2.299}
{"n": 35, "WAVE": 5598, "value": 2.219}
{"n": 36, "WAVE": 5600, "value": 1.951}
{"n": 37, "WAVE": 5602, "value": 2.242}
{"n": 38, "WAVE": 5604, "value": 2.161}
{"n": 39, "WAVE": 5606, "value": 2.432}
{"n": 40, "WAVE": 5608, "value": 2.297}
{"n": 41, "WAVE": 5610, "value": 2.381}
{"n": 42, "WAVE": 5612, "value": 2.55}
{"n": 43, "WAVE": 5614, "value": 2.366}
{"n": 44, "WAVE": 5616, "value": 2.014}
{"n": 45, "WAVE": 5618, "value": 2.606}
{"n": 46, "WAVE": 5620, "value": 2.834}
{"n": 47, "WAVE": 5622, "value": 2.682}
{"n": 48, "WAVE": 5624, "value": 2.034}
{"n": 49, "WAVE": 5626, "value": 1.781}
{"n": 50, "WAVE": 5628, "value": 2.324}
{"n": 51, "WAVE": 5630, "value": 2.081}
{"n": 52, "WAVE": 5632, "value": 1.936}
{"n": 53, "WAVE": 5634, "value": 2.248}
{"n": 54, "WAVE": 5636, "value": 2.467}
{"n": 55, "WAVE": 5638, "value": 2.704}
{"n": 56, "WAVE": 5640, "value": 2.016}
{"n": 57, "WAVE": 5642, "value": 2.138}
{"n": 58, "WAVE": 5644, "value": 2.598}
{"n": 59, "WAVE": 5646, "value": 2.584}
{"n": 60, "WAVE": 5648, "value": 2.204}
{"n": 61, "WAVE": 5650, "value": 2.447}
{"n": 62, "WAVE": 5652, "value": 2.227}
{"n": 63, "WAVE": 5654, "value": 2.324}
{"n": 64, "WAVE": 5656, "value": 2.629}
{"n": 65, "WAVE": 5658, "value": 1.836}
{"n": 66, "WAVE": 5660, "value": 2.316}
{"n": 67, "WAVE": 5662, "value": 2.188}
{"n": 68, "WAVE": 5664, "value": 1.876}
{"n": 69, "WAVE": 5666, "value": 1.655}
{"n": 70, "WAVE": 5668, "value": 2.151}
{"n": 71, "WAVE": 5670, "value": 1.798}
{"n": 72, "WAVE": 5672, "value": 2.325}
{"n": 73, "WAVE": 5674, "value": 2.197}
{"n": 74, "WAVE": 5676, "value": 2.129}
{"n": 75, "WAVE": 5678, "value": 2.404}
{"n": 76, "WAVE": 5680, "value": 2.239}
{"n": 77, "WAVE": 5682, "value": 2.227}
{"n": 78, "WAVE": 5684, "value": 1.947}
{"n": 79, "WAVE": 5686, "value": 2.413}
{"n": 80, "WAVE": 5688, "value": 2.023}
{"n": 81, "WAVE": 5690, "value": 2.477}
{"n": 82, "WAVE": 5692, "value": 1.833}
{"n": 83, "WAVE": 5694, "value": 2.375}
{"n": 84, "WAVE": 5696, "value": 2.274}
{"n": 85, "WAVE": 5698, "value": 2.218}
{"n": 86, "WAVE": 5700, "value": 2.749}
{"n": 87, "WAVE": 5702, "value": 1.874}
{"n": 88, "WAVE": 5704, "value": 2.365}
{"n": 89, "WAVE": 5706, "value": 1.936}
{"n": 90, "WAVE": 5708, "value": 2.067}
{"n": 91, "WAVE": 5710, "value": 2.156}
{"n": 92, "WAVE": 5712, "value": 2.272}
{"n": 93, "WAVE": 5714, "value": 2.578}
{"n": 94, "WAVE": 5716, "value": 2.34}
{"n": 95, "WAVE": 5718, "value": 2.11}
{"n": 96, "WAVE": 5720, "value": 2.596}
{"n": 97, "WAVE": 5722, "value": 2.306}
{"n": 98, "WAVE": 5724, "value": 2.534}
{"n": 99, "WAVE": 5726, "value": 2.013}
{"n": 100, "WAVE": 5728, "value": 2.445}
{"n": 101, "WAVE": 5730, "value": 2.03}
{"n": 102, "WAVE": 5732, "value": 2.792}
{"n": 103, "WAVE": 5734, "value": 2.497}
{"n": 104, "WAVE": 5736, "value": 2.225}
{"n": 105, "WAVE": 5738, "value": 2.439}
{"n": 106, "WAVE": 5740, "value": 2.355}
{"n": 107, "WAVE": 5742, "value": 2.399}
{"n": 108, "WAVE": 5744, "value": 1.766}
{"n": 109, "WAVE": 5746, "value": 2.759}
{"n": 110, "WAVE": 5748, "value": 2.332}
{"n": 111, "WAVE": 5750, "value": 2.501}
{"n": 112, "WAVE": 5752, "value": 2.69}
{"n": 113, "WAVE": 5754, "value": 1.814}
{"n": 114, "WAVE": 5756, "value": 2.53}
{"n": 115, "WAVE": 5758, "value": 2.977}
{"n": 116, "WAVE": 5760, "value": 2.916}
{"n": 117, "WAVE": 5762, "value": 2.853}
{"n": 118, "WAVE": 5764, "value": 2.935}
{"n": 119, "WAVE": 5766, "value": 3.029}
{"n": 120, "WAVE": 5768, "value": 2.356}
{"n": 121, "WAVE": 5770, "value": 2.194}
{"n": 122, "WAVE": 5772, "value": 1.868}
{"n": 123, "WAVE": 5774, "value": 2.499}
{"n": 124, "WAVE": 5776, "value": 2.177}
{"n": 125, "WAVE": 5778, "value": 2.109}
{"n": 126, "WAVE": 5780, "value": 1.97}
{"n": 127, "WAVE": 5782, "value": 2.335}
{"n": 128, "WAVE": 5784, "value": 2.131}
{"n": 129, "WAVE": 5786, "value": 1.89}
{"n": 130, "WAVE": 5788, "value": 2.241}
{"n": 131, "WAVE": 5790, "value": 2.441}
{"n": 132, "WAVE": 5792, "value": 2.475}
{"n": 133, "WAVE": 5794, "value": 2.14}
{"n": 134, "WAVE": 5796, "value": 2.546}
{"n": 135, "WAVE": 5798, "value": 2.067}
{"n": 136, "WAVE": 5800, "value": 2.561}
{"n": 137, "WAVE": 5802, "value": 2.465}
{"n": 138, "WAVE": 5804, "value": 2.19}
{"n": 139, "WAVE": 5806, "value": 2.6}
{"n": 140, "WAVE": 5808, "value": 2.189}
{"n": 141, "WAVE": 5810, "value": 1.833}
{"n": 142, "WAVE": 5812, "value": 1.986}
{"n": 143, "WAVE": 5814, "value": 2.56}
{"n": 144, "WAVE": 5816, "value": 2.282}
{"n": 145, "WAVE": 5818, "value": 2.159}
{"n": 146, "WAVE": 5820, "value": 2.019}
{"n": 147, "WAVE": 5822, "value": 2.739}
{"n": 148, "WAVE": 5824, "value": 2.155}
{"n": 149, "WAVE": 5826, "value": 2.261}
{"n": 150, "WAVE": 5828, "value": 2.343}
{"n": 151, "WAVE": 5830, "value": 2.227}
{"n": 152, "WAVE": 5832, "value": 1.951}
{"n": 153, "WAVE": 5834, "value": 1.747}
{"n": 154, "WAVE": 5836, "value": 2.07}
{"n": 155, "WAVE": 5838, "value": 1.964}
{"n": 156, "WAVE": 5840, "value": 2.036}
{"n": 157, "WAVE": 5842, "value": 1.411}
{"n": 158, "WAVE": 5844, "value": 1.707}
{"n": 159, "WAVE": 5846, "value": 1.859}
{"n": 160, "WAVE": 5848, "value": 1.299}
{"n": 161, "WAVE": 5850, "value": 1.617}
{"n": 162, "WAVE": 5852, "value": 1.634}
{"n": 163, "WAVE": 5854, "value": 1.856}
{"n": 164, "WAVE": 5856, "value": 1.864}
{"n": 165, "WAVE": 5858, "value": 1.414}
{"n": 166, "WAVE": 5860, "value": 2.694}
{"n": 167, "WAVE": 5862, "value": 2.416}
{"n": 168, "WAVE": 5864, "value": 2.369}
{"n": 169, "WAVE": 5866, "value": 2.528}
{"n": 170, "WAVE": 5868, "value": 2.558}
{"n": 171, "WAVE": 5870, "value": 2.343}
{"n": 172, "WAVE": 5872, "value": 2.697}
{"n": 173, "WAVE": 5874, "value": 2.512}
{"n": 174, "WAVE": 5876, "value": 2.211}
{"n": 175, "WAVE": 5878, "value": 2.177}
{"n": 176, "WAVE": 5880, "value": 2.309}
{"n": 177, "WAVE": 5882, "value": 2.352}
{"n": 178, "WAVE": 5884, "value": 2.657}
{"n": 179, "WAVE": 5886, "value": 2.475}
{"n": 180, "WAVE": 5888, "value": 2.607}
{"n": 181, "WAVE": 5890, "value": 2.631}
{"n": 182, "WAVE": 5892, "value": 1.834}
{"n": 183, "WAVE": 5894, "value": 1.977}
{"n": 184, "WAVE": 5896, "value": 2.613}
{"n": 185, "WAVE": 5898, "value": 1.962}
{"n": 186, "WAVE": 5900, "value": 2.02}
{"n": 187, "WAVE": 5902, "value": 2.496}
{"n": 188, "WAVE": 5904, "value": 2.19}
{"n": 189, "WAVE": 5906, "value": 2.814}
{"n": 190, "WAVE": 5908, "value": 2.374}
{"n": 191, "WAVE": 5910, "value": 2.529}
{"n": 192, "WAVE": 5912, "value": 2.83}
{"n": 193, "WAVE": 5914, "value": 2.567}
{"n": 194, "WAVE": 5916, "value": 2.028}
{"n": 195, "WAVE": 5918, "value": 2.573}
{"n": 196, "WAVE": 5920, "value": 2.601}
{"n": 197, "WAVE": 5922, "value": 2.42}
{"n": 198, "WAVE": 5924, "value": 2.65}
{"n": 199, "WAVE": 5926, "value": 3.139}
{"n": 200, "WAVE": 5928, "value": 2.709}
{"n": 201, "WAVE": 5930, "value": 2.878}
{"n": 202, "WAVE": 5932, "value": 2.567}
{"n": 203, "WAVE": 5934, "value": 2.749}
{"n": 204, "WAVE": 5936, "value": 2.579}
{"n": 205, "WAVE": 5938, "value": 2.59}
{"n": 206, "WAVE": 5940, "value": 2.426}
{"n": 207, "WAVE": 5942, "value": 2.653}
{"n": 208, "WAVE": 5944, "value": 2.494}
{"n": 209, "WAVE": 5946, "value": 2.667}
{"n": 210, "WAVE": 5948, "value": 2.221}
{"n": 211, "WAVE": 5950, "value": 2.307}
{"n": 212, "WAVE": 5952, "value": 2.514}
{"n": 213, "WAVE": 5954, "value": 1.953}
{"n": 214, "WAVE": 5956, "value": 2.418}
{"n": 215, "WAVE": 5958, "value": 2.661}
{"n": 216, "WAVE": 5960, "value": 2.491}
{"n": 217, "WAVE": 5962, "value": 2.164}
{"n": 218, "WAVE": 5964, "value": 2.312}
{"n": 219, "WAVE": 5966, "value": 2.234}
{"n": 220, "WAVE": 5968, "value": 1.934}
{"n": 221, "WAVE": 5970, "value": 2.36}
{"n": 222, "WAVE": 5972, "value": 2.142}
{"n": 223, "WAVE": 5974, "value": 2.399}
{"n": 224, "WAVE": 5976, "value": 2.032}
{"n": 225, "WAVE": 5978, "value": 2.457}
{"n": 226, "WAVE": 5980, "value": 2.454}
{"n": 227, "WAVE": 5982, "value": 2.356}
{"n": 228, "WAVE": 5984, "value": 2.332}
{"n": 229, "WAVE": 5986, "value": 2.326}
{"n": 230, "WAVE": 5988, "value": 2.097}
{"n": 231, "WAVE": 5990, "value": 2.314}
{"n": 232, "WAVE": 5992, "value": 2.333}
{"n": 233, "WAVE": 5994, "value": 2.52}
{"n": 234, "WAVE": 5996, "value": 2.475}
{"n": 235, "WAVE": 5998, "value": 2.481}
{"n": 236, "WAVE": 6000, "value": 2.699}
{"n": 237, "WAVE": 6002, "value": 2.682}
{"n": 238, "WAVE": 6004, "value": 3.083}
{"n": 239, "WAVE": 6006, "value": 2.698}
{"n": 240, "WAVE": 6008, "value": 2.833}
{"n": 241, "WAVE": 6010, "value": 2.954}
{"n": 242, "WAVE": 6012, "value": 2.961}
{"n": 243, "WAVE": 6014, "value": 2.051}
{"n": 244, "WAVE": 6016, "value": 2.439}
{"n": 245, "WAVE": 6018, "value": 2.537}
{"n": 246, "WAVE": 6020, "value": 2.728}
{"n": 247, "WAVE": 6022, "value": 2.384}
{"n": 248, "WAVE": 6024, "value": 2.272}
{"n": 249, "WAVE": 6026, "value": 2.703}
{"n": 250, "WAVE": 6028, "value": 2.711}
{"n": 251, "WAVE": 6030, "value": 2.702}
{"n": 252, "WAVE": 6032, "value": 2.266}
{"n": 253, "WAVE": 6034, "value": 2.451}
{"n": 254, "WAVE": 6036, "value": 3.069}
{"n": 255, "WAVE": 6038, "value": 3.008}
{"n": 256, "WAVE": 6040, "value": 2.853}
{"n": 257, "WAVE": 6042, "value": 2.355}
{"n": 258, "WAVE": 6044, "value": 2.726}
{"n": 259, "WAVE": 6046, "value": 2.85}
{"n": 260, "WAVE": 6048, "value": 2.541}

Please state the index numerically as 0.220 mag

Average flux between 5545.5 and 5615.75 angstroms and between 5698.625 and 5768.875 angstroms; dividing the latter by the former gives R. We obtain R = 1.14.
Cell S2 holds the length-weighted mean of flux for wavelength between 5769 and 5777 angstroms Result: 2.18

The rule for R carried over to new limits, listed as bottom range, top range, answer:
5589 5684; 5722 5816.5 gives 1.05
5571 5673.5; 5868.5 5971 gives 1.11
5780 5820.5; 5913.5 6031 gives 1.11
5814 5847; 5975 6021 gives 1.21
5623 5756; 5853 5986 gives 1.06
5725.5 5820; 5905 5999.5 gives 1.04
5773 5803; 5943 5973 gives 1.02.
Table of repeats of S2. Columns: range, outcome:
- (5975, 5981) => 2.31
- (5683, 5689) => 2.13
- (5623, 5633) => 2.03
